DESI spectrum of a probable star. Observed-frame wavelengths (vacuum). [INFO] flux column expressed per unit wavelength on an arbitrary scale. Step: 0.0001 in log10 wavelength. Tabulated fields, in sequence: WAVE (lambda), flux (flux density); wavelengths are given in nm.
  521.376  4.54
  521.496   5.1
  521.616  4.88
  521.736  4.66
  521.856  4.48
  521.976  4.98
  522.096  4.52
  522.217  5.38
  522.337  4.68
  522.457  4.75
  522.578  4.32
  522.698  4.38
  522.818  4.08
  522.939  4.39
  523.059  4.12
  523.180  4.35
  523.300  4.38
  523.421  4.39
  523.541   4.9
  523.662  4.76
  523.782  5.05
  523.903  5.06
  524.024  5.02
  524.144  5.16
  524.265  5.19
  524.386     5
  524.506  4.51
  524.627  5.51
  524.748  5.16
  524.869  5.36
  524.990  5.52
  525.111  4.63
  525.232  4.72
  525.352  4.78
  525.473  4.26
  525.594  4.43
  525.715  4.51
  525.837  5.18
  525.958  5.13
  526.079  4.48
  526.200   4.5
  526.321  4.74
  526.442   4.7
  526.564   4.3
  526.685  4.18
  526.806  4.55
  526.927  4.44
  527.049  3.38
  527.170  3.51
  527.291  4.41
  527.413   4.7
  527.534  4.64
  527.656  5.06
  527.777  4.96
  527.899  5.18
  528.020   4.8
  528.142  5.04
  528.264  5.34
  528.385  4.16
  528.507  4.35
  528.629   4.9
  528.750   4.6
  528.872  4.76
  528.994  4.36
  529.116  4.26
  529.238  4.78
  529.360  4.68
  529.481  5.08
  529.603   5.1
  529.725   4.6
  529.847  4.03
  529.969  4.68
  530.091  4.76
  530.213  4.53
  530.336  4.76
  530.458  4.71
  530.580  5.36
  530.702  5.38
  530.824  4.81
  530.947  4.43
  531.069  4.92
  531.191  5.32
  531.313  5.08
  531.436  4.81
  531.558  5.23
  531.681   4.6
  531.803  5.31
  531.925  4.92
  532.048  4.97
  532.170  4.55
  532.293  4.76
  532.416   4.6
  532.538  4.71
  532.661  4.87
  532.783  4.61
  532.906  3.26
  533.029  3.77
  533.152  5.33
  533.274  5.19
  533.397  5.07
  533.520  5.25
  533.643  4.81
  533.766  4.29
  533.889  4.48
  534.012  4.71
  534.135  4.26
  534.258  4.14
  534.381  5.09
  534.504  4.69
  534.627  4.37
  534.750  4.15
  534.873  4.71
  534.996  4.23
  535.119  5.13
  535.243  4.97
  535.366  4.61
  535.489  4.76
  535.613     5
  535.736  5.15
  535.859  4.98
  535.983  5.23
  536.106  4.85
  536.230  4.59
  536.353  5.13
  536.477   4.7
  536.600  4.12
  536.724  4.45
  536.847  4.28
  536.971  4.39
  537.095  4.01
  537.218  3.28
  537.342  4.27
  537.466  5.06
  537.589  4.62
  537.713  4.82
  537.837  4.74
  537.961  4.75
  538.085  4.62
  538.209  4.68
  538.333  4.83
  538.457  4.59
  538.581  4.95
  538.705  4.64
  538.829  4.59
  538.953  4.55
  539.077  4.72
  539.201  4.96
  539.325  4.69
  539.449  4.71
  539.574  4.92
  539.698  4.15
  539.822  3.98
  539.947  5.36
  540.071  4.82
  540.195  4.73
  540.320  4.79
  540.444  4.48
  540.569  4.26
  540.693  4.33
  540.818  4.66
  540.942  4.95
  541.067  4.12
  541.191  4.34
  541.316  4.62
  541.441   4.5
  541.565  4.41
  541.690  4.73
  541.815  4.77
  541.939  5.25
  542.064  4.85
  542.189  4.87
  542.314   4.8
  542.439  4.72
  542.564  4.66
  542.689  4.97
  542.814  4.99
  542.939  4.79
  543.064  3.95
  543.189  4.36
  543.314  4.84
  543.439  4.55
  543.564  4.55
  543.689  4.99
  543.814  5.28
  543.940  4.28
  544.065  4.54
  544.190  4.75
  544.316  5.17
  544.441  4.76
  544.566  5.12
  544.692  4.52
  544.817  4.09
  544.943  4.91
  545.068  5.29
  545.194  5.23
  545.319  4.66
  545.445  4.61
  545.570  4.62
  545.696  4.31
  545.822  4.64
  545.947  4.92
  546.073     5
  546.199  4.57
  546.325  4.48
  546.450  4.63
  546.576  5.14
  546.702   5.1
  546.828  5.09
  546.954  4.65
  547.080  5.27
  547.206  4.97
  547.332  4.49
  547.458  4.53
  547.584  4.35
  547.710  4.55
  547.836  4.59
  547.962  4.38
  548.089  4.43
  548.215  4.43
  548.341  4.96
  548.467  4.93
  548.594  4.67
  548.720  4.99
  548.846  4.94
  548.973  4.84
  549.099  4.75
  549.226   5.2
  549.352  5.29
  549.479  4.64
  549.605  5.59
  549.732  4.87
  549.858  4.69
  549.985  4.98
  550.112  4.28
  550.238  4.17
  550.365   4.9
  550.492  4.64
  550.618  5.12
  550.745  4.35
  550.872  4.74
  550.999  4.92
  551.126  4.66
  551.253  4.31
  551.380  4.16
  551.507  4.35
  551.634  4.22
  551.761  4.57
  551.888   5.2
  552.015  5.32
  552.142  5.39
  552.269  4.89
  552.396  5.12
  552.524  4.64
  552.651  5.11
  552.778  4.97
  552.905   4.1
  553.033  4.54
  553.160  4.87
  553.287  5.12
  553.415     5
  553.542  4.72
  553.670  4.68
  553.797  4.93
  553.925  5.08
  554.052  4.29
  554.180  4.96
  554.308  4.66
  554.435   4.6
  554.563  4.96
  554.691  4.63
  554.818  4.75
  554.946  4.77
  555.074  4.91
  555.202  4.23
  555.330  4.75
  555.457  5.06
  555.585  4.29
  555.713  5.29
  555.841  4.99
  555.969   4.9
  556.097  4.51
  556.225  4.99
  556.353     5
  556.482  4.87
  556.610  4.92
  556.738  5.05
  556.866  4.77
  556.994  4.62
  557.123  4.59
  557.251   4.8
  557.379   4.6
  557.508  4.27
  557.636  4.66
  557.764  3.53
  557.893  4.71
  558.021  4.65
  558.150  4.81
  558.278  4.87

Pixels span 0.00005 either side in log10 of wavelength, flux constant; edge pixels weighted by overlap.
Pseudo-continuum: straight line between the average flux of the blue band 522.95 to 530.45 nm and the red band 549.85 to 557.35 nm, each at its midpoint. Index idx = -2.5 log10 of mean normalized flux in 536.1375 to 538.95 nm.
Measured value 0.04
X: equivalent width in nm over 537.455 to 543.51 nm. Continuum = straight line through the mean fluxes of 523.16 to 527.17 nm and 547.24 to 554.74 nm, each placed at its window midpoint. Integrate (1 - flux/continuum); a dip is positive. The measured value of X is 0.09 nm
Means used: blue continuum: 4.72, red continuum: 4.75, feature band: 4.67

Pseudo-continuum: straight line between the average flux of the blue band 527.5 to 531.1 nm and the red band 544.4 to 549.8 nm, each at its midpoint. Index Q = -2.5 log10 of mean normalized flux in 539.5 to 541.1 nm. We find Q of 0.04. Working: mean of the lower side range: 4.77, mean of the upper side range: 4.79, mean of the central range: 4.59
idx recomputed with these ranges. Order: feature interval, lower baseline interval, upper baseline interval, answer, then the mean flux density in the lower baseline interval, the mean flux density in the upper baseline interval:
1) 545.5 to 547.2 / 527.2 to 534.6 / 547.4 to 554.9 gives -0.013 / 4.74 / 4.75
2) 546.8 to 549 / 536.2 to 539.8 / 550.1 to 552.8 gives -0.006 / 4.57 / 4.73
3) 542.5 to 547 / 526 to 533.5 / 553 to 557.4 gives 0.000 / 4.69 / 4.8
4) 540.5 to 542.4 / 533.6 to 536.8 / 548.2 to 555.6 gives 0.019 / 4.67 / 4.78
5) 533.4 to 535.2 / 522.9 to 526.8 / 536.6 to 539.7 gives 0.003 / 4.76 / 4.57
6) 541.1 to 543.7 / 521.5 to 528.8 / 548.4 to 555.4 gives 0.016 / 4.7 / 4.78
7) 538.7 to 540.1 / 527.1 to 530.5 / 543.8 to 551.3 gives 0.011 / 4.67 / 4.76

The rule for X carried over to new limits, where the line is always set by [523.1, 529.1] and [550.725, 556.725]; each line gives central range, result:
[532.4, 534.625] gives 0.05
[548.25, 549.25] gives -0.03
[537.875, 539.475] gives 0.01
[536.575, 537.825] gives 0.10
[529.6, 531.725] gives -0.05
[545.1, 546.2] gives 0.00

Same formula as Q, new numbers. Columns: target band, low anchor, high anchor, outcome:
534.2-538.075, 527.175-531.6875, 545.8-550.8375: 0.04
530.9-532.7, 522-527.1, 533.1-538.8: -0.04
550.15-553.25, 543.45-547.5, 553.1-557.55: 0.01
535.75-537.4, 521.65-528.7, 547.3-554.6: 0.05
